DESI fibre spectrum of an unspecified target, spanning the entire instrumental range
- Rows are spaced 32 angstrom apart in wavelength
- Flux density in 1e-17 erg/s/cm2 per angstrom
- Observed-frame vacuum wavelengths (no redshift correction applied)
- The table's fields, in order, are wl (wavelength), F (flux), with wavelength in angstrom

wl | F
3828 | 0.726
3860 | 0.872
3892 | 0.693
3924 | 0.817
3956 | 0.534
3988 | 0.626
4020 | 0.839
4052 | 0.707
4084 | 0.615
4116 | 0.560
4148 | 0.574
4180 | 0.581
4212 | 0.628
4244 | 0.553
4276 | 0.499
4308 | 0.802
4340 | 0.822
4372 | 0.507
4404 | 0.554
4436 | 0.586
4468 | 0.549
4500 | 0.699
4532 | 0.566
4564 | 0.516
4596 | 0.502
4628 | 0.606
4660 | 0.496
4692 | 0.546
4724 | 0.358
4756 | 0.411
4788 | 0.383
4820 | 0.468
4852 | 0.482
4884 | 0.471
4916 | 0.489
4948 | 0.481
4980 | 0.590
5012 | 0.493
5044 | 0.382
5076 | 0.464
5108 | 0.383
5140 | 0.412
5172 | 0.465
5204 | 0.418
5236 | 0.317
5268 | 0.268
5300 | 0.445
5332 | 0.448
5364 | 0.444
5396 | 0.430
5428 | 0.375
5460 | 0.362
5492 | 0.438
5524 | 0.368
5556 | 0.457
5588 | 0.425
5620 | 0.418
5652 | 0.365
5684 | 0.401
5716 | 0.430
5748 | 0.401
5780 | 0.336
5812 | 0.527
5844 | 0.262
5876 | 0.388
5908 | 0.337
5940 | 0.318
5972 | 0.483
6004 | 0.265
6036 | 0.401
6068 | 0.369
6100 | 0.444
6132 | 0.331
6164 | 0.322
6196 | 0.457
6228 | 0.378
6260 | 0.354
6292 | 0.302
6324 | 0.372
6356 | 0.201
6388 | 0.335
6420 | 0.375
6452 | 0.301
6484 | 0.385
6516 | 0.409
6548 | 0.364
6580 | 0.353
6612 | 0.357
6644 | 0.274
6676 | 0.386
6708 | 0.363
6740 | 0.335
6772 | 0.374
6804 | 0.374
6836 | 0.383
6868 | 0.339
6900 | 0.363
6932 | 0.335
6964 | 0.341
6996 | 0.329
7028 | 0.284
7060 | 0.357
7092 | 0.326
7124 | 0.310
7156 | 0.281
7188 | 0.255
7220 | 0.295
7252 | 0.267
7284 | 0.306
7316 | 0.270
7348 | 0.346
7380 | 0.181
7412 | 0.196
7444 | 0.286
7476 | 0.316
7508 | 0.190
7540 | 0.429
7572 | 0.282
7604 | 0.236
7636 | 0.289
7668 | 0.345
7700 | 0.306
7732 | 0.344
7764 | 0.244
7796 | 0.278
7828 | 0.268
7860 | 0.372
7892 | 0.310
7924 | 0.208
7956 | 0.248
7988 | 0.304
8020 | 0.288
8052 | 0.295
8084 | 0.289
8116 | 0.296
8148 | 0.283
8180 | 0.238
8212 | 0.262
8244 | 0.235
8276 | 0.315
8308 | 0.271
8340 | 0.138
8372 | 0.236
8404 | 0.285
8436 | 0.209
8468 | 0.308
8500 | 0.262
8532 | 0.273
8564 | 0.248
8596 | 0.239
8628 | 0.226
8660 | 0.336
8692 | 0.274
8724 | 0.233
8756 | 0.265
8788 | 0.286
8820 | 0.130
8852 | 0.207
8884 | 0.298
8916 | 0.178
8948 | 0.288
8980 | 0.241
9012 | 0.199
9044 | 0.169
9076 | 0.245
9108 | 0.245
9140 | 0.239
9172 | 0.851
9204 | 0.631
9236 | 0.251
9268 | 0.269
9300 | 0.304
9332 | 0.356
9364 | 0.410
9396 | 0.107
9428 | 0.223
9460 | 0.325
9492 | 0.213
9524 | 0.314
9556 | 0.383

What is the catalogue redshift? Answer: 1.464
